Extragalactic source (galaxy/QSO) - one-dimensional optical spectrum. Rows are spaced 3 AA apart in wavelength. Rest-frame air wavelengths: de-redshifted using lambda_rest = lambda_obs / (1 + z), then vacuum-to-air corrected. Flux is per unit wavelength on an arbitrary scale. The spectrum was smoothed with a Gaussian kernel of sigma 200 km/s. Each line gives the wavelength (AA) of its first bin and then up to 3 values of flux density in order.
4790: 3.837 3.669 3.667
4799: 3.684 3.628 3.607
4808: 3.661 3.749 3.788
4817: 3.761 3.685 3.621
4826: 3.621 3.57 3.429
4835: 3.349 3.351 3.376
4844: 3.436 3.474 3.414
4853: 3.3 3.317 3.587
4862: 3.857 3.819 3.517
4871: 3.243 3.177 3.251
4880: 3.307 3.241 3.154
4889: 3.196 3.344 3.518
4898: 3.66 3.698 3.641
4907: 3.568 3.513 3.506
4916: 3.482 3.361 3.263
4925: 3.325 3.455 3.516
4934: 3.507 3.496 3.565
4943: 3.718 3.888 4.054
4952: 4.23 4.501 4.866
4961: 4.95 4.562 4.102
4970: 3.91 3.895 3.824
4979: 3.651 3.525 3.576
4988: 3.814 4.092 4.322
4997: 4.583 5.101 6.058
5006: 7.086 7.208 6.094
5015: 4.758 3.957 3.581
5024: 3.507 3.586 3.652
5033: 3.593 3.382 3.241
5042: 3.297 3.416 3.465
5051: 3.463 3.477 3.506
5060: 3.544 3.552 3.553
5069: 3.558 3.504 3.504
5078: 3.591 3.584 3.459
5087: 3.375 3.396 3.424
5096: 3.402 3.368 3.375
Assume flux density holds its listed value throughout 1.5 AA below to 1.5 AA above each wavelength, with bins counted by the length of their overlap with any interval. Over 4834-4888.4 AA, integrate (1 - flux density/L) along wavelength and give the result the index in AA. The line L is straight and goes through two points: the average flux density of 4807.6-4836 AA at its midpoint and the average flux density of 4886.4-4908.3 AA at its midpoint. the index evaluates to 2.5 AA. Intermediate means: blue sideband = 3.63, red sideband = 3.5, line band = 3.4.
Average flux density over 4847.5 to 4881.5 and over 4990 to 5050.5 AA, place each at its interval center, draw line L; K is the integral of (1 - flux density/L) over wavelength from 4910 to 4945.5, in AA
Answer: 3.1 AA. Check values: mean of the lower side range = 3.44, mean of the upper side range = 4.39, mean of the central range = 3.49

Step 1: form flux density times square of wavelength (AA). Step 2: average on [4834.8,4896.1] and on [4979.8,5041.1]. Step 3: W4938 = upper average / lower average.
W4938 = 1.4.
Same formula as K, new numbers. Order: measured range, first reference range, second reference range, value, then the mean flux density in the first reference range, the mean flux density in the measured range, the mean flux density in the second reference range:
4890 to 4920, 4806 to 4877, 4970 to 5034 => 2.77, 3.52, 3.53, 4.44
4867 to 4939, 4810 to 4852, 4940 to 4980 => 8.63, 3.54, 3.41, 4.15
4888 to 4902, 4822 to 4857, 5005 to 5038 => 1.05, 3.44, 3.49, 4.52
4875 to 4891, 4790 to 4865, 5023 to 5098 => 1.45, 3.58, 3.23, 3.48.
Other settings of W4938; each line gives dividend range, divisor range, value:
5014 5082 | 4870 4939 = 1.11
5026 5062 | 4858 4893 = 1.10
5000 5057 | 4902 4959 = 1.20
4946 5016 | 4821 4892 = 1.43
